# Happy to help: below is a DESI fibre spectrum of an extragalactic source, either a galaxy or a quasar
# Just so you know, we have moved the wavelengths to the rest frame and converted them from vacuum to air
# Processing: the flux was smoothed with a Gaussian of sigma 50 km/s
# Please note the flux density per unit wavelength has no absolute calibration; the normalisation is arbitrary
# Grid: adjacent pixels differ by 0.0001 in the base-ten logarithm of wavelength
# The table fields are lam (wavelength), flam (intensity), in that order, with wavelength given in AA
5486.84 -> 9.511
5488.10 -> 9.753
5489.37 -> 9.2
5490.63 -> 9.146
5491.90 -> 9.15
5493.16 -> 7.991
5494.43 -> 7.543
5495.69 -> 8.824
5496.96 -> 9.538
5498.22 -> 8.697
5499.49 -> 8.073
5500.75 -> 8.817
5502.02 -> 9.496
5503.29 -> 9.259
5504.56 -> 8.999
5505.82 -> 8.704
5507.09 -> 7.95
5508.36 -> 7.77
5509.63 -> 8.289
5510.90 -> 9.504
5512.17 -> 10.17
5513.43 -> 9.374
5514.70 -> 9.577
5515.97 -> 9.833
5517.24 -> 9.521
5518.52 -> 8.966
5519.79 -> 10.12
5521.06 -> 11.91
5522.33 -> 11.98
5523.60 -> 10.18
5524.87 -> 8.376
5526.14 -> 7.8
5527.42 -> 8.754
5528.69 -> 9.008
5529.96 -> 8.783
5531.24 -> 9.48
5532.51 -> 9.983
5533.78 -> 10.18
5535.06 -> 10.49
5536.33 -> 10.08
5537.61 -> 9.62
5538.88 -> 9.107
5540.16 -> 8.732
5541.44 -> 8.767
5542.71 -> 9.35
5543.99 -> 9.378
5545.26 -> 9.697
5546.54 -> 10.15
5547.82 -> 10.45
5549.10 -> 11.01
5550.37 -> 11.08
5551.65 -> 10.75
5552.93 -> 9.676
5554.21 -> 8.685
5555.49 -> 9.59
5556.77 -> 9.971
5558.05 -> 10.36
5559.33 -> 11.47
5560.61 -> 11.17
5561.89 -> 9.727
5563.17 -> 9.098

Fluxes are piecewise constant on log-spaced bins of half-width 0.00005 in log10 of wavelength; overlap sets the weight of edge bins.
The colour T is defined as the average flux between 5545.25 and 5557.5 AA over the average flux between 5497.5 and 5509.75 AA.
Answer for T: 1.17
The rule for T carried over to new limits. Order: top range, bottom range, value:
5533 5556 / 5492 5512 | 1.13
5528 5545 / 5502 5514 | 1.06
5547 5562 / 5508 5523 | 1.06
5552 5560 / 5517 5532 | 1.04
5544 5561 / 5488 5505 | 1.16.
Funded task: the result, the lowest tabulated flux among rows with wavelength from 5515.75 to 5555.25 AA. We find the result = 7.8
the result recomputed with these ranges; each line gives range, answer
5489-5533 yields 7.543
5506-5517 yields 7.77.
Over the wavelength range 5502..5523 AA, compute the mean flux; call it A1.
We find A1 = 9.5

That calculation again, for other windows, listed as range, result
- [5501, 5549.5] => 9.48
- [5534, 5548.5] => 9.63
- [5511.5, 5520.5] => 9.67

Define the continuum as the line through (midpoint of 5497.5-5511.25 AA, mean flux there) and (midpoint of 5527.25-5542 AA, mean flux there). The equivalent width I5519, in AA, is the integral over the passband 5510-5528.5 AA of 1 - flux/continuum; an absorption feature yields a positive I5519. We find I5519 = -1.3 AA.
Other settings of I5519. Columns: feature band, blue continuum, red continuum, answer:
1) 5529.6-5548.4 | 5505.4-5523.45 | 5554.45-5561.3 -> 0.8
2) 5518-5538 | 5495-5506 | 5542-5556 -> -0.4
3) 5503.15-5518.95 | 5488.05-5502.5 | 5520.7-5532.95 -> 0.2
